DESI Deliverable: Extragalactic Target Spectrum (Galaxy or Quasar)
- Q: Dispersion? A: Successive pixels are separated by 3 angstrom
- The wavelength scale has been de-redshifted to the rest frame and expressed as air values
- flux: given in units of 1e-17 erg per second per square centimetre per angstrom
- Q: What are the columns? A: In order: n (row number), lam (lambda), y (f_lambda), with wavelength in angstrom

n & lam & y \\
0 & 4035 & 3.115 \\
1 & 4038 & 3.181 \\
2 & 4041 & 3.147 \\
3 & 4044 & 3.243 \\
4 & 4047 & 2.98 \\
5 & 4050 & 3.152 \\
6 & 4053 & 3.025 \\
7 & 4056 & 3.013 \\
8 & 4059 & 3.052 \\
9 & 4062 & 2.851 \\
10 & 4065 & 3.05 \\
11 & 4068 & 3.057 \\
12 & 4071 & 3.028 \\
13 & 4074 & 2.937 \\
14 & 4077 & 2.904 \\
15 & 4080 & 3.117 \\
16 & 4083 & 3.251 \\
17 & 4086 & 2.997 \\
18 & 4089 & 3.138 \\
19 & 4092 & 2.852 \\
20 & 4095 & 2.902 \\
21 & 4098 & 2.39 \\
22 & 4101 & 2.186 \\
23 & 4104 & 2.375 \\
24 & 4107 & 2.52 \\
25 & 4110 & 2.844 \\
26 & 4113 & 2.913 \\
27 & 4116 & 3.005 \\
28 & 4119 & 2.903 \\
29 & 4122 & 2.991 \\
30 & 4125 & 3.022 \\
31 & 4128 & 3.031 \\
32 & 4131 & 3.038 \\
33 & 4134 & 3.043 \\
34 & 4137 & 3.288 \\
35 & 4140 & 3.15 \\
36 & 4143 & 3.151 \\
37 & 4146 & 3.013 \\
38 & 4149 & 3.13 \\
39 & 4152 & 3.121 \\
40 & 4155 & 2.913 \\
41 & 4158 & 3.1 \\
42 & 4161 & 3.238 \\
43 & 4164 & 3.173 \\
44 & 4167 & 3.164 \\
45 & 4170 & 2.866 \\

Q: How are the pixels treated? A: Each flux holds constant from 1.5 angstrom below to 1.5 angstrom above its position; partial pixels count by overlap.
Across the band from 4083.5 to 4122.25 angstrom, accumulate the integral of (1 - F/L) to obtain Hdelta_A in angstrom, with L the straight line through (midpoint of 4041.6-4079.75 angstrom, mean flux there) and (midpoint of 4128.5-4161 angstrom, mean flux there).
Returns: 3.7 angstrom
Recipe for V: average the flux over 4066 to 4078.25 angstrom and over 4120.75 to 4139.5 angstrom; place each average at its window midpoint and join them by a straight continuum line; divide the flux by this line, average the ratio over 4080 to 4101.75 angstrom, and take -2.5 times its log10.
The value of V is 0.06 mag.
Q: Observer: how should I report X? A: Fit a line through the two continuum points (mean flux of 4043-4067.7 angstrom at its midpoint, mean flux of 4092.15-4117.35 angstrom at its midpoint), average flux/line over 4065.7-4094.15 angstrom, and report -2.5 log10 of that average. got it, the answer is -0.07 mag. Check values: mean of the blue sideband 3.04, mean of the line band 3.03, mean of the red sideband 2.65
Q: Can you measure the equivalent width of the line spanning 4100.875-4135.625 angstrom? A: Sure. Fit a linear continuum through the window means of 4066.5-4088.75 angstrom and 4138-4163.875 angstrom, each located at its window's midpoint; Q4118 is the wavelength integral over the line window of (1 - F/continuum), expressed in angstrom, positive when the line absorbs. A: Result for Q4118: 2.6 angstrom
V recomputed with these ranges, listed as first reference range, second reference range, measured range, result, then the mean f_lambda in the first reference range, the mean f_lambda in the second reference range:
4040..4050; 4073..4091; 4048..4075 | 0.027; 3.13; 3.05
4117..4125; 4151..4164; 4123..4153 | -0.024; 2.96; 3.1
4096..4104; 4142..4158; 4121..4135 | -0.105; 2.34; 3.07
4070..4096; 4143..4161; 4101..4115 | 0.159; 3.02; 3.08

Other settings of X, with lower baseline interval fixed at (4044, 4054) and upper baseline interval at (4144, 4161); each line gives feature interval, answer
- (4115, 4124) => 0.039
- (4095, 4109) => 0.251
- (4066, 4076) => 0.027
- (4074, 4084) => 0.007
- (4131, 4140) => -0.023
